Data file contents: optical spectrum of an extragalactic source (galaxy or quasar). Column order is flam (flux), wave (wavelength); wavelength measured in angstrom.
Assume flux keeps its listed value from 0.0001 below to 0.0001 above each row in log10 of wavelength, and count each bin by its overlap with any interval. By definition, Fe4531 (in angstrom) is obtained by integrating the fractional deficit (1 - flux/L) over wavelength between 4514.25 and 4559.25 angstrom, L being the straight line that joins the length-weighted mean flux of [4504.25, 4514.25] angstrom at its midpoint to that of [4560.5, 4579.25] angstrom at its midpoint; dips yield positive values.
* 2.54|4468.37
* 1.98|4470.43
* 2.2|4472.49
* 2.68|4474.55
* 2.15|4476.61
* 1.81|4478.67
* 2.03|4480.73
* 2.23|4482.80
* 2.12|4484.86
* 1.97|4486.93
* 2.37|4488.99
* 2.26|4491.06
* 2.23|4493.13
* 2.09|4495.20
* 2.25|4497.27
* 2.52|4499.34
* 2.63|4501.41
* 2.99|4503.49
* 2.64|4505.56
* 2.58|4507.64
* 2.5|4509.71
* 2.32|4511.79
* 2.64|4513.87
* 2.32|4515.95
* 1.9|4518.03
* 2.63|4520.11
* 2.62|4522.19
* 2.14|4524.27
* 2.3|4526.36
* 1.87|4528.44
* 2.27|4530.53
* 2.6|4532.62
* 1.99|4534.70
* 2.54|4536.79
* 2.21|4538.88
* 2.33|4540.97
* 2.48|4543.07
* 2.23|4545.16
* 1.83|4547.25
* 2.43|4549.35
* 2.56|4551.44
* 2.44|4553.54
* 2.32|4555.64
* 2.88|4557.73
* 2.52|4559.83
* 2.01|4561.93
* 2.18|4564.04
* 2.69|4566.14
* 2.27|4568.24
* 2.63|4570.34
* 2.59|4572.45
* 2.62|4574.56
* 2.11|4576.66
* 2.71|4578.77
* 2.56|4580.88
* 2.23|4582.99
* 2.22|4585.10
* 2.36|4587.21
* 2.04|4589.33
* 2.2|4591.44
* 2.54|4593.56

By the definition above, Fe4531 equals 2.7 angstrom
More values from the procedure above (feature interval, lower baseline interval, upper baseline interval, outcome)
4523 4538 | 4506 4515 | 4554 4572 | 1.4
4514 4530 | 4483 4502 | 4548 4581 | 0.5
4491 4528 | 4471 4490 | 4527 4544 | -3.1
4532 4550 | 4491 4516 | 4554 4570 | 1.2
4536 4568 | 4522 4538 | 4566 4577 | 0.2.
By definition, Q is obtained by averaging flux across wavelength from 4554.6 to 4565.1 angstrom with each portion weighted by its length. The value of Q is 2.38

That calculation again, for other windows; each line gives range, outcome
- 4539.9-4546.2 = 2.34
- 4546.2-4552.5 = 2.27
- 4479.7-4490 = 2.14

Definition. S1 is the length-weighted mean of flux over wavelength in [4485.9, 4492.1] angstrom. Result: 2.2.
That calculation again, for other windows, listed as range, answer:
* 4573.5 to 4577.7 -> 2.37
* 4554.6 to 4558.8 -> 2.61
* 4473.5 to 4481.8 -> 2.17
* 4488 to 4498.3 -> 2.24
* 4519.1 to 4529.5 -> 2.31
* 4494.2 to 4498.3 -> 2.17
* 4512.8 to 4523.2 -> 2.42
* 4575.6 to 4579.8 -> 2.41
